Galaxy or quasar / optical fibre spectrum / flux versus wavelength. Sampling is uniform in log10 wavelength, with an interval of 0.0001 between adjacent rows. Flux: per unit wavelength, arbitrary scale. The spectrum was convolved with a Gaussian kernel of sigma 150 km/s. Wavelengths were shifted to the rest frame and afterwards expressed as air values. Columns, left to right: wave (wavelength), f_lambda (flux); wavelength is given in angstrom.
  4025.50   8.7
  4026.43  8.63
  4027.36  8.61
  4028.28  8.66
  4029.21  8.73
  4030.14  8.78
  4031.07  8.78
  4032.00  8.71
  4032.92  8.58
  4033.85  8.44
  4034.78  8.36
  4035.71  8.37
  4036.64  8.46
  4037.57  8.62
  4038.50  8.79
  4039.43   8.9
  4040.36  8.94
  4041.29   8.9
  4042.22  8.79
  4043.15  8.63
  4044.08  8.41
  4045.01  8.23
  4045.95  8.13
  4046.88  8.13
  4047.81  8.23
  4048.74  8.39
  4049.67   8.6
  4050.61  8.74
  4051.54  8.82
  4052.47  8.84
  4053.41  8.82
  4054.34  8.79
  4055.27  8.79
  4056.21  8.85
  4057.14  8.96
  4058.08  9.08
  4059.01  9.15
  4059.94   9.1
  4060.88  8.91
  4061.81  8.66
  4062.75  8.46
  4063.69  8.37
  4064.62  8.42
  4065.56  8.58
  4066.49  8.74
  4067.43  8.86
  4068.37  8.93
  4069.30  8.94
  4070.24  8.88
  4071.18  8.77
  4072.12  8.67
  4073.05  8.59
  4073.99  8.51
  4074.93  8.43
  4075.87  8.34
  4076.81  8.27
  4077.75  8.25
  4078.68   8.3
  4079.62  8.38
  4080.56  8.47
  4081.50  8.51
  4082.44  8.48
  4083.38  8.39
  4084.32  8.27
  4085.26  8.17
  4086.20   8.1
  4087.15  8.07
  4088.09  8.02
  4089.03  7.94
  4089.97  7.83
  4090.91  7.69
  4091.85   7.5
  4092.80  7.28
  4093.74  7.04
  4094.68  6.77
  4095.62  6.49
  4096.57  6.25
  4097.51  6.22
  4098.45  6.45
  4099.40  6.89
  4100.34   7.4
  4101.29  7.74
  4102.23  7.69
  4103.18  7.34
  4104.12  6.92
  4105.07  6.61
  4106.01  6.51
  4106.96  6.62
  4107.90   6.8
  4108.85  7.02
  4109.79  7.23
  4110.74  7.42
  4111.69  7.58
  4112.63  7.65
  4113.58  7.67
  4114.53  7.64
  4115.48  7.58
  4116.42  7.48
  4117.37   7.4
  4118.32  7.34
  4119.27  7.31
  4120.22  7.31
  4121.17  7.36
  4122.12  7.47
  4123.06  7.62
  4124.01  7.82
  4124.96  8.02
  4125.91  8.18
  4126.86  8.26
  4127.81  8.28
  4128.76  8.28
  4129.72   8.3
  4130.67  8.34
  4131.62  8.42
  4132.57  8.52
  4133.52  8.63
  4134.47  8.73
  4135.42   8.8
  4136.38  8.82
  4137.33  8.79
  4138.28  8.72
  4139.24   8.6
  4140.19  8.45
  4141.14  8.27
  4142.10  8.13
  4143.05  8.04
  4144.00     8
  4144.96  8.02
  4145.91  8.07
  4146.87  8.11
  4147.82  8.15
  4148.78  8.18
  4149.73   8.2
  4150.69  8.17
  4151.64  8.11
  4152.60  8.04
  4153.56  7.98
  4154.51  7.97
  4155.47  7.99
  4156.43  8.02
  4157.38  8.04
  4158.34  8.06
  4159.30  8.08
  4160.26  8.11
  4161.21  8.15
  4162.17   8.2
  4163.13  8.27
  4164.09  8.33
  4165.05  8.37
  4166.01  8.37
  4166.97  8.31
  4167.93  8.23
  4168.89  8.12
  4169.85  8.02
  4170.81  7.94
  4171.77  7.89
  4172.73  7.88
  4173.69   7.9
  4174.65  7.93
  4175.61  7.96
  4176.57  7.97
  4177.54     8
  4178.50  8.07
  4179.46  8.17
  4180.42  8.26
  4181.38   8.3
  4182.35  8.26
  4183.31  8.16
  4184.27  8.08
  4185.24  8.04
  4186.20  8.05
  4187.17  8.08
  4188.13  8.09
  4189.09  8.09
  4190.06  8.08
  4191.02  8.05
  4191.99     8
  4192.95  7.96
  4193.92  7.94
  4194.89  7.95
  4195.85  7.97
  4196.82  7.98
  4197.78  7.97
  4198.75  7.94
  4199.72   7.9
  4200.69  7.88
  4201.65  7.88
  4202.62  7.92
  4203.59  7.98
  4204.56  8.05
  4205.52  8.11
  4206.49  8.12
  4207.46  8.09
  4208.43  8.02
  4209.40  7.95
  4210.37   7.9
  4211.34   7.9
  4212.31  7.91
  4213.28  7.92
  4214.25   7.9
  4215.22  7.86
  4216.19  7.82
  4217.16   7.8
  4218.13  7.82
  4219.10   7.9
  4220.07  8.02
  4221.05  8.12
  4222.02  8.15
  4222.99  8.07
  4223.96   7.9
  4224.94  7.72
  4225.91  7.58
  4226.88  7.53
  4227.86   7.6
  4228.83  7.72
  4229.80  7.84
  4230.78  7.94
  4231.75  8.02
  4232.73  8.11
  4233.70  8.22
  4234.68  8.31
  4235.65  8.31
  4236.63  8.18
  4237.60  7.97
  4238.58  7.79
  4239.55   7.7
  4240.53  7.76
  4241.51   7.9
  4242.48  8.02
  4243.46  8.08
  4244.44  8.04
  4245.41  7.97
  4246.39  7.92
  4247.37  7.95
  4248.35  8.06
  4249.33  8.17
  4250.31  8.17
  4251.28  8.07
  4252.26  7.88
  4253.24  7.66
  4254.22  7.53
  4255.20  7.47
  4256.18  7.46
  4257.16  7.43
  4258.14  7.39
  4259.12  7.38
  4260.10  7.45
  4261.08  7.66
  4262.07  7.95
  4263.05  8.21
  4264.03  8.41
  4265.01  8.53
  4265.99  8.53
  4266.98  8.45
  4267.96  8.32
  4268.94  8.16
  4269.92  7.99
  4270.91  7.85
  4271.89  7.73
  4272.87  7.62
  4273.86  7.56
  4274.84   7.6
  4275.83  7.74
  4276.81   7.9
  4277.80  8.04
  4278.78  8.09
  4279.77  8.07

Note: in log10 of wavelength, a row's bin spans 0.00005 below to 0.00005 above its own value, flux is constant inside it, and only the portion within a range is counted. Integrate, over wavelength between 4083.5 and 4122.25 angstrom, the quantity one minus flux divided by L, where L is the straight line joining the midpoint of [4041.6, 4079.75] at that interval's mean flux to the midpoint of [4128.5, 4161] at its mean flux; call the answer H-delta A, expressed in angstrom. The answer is 5.1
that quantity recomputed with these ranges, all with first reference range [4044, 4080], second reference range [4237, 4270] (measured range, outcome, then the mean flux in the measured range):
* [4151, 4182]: 0.6 angstrom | 8.1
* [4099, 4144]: 3.3 angstrom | 7.79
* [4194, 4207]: 0.2 angstrom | 7.97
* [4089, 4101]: 2.1 angstrom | 7.03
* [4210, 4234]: 0.5 angstrom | 7.89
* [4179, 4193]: 0.1 angstrom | 8.12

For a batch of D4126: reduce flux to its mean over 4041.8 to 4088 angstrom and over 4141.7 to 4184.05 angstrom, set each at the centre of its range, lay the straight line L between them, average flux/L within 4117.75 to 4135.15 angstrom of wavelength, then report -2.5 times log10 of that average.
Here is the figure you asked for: 0.03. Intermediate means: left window 8.57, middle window 8.02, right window 8.1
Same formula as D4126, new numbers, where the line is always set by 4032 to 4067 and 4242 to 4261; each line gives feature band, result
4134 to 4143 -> -0.04 mag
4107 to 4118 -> 0.14 mag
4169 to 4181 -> 0.01 mag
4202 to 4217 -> 0.00 mag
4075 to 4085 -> 0.02 mag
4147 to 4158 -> 0.02 mag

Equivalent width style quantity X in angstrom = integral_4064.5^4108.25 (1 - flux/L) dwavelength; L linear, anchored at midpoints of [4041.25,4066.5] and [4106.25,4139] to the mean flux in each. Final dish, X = 2.4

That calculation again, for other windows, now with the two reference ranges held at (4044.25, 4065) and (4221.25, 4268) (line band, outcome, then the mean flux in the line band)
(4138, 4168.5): 0.4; 8.17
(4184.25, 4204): 0.3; 7.99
